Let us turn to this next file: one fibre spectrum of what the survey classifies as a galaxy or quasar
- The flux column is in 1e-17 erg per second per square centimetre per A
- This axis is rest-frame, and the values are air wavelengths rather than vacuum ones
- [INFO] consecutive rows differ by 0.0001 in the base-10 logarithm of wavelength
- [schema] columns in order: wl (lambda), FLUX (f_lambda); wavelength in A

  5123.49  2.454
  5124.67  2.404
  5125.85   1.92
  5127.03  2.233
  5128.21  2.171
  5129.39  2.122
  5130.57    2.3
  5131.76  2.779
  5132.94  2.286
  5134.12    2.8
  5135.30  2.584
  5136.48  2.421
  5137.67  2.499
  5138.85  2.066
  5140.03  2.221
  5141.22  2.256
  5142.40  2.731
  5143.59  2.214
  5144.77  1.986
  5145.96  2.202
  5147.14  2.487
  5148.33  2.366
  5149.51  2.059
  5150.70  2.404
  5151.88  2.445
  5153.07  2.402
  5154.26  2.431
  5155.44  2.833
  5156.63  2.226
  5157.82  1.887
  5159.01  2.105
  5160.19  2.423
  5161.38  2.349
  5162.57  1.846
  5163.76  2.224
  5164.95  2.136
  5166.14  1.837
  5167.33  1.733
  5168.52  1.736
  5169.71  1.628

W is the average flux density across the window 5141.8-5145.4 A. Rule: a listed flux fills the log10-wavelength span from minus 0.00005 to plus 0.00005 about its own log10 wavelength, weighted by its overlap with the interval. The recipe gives 2.31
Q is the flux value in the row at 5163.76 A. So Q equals 2.224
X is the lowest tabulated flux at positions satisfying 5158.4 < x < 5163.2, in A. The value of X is 1.846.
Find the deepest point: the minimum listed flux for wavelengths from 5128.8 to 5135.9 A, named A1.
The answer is 2.122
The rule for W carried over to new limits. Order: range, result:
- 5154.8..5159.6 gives 2.27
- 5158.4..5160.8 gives 2.27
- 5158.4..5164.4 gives 2.19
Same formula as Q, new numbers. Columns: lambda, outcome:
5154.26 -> 2.431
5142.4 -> 2.731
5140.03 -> 2.221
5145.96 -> 2.202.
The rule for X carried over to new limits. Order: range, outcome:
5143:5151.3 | 1.986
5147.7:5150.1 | 2.059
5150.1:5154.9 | 2.402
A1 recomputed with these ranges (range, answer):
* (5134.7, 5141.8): 2.066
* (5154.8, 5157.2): 2.226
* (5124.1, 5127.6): 1.92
